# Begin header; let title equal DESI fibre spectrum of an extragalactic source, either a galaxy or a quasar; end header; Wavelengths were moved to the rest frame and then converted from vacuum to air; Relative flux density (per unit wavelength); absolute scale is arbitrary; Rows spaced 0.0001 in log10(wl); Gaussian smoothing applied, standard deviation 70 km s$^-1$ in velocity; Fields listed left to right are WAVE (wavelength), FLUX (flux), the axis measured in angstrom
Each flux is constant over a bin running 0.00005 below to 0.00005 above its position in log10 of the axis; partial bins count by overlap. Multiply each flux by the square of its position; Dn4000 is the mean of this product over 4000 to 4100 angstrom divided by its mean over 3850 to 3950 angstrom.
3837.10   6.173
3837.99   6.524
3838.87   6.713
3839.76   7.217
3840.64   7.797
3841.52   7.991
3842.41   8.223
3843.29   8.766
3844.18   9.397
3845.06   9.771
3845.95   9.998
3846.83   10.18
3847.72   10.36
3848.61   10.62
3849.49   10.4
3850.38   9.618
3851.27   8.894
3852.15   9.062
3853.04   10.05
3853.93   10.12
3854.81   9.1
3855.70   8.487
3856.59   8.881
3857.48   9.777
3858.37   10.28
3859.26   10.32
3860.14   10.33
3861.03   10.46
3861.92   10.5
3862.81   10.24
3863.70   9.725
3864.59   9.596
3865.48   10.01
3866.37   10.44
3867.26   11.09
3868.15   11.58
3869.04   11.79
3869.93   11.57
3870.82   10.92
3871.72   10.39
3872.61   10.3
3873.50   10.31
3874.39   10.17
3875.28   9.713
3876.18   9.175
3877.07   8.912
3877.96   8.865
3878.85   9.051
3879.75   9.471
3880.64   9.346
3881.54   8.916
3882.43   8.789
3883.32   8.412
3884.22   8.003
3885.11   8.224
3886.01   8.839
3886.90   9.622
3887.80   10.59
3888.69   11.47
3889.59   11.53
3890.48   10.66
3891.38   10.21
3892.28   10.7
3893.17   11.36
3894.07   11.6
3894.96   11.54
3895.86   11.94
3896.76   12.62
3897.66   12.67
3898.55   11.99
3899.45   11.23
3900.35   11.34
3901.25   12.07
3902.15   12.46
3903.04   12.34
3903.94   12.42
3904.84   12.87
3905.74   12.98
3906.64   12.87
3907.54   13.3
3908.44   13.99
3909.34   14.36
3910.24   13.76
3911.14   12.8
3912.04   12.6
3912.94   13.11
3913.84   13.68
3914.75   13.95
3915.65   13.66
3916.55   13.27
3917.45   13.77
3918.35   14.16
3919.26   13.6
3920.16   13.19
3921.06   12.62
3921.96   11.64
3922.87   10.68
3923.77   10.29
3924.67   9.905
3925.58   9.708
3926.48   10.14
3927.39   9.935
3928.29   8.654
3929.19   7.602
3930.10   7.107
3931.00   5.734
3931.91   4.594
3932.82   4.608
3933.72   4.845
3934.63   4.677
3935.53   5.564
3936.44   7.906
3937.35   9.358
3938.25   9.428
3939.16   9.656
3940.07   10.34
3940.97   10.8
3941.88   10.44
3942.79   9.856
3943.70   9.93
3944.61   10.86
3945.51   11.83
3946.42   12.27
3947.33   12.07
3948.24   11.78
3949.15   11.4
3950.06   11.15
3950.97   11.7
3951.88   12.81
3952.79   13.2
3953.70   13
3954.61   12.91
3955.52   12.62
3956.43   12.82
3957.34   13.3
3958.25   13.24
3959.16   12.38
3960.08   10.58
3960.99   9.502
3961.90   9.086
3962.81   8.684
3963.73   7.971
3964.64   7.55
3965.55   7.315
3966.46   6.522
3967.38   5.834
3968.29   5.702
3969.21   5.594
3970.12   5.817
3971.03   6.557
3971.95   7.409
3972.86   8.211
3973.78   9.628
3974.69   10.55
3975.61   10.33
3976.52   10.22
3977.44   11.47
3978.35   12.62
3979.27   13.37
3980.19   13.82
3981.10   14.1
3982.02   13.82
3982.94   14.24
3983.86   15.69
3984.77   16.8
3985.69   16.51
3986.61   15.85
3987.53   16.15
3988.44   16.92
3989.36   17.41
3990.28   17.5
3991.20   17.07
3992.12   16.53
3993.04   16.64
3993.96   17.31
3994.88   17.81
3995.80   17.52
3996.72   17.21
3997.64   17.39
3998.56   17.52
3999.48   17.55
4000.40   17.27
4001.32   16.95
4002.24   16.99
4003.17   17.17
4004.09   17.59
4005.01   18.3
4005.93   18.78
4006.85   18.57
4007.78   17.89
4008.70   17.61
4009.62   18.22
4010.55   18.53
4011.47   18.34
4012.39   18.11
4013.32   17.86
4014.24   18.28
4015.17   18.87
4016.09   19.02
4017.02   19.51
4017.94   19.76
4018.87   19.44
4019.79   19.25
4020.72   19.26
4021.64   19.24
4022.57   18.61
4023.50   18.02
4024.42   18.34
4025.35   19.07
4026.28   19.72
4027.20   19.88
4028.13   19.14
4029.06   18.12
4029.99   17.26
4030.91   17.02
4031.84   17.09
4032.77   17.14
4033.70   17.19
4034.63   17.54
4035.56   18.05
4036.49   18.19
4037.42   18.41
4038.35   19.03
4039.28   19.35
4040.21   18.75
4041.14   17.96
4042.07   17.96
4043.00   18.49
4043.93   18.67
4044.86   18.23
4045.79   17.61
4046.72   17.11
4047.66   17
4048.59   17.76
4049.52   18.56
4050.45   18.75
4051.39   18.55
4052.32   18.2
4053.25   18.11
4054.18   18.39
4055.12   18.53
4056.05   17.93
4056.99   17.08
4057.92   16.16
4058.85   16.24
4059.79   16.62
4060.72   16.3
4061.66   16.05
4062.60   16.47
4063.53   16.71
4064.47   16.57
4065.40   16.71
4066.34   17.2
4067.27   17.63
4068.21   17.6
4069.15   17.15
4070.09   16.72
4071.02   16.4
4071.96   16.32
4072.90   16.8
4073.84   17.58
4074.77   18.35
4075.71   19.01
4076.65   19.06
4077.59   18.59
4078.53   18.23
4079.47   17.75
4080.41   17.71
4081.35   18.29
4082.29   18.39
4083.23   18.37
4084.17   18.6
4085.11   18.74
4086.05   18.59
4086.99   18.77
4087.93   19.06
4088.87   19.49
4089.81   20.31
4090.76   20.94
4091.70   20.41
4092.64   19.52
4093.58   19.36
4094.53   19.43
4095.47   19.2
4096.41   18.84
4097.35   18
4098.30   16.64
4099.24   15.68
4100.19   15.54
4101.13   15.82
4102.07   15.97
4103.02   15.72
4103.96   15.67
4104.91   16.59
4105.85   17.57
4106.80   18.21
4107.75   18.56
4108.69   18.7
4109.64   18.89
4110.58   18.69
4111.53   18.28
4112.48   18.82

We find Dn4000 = 1.9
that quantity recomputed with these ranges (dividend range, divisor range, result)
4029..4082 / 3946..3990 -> 1.61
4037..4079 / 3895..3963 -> 1.69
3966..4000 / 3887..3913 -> 1.14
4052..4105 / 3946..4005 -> 1.44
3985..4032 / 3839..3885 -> 2.01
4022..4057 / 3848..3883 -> 2.00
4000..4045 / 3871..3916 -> 1.74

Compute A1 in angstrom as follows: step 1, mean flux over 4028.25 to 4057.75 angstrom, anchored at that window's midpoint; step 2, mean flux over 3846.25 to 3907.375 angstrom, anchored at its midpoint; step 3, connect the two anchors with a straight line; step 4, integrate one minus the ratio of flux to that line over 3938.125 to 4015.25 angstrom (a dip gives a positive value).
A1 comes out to 9.0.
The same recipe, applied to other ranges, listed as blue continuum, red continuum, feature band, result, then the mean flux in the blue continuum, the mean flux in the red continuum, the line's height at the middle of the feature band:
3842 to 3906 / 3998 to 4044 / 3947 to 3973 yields 8.7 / 10.3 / 18.3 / 15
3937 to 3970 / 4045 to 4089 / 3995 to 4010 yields -4.6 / 10.3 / 17.7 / 13.5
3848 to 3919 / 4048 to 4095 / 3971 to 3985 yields 2.6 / 11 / 18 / 14.5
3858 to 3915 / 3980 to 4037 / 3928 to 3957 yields 9.0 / 11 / 17.6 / 14.1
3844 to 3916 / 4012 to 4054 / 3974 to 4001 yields 1.3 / 10.8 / 18.4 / 16.1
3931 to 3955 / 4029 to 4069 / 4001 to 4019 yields -4.3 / 9.8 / 17.6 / 14.7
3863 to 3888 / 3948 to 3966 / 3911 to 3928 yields -2.7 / 9.77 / 11.1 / 10.5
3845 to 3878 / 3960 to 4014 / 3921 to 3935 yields 4.5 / 10.1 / 14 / 12.1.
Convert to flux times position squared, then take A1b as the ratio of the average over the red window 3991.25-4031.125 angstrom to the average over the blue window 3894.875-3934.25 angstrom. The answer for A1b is 1.68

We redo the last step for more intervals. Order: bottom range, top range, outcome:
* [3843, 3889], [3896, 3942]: 1.14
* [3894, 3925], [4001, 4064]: 1.52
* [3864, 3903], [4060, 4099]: 1.90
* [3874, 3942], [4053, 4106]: 1.82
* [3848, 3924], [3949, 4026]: 1.39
